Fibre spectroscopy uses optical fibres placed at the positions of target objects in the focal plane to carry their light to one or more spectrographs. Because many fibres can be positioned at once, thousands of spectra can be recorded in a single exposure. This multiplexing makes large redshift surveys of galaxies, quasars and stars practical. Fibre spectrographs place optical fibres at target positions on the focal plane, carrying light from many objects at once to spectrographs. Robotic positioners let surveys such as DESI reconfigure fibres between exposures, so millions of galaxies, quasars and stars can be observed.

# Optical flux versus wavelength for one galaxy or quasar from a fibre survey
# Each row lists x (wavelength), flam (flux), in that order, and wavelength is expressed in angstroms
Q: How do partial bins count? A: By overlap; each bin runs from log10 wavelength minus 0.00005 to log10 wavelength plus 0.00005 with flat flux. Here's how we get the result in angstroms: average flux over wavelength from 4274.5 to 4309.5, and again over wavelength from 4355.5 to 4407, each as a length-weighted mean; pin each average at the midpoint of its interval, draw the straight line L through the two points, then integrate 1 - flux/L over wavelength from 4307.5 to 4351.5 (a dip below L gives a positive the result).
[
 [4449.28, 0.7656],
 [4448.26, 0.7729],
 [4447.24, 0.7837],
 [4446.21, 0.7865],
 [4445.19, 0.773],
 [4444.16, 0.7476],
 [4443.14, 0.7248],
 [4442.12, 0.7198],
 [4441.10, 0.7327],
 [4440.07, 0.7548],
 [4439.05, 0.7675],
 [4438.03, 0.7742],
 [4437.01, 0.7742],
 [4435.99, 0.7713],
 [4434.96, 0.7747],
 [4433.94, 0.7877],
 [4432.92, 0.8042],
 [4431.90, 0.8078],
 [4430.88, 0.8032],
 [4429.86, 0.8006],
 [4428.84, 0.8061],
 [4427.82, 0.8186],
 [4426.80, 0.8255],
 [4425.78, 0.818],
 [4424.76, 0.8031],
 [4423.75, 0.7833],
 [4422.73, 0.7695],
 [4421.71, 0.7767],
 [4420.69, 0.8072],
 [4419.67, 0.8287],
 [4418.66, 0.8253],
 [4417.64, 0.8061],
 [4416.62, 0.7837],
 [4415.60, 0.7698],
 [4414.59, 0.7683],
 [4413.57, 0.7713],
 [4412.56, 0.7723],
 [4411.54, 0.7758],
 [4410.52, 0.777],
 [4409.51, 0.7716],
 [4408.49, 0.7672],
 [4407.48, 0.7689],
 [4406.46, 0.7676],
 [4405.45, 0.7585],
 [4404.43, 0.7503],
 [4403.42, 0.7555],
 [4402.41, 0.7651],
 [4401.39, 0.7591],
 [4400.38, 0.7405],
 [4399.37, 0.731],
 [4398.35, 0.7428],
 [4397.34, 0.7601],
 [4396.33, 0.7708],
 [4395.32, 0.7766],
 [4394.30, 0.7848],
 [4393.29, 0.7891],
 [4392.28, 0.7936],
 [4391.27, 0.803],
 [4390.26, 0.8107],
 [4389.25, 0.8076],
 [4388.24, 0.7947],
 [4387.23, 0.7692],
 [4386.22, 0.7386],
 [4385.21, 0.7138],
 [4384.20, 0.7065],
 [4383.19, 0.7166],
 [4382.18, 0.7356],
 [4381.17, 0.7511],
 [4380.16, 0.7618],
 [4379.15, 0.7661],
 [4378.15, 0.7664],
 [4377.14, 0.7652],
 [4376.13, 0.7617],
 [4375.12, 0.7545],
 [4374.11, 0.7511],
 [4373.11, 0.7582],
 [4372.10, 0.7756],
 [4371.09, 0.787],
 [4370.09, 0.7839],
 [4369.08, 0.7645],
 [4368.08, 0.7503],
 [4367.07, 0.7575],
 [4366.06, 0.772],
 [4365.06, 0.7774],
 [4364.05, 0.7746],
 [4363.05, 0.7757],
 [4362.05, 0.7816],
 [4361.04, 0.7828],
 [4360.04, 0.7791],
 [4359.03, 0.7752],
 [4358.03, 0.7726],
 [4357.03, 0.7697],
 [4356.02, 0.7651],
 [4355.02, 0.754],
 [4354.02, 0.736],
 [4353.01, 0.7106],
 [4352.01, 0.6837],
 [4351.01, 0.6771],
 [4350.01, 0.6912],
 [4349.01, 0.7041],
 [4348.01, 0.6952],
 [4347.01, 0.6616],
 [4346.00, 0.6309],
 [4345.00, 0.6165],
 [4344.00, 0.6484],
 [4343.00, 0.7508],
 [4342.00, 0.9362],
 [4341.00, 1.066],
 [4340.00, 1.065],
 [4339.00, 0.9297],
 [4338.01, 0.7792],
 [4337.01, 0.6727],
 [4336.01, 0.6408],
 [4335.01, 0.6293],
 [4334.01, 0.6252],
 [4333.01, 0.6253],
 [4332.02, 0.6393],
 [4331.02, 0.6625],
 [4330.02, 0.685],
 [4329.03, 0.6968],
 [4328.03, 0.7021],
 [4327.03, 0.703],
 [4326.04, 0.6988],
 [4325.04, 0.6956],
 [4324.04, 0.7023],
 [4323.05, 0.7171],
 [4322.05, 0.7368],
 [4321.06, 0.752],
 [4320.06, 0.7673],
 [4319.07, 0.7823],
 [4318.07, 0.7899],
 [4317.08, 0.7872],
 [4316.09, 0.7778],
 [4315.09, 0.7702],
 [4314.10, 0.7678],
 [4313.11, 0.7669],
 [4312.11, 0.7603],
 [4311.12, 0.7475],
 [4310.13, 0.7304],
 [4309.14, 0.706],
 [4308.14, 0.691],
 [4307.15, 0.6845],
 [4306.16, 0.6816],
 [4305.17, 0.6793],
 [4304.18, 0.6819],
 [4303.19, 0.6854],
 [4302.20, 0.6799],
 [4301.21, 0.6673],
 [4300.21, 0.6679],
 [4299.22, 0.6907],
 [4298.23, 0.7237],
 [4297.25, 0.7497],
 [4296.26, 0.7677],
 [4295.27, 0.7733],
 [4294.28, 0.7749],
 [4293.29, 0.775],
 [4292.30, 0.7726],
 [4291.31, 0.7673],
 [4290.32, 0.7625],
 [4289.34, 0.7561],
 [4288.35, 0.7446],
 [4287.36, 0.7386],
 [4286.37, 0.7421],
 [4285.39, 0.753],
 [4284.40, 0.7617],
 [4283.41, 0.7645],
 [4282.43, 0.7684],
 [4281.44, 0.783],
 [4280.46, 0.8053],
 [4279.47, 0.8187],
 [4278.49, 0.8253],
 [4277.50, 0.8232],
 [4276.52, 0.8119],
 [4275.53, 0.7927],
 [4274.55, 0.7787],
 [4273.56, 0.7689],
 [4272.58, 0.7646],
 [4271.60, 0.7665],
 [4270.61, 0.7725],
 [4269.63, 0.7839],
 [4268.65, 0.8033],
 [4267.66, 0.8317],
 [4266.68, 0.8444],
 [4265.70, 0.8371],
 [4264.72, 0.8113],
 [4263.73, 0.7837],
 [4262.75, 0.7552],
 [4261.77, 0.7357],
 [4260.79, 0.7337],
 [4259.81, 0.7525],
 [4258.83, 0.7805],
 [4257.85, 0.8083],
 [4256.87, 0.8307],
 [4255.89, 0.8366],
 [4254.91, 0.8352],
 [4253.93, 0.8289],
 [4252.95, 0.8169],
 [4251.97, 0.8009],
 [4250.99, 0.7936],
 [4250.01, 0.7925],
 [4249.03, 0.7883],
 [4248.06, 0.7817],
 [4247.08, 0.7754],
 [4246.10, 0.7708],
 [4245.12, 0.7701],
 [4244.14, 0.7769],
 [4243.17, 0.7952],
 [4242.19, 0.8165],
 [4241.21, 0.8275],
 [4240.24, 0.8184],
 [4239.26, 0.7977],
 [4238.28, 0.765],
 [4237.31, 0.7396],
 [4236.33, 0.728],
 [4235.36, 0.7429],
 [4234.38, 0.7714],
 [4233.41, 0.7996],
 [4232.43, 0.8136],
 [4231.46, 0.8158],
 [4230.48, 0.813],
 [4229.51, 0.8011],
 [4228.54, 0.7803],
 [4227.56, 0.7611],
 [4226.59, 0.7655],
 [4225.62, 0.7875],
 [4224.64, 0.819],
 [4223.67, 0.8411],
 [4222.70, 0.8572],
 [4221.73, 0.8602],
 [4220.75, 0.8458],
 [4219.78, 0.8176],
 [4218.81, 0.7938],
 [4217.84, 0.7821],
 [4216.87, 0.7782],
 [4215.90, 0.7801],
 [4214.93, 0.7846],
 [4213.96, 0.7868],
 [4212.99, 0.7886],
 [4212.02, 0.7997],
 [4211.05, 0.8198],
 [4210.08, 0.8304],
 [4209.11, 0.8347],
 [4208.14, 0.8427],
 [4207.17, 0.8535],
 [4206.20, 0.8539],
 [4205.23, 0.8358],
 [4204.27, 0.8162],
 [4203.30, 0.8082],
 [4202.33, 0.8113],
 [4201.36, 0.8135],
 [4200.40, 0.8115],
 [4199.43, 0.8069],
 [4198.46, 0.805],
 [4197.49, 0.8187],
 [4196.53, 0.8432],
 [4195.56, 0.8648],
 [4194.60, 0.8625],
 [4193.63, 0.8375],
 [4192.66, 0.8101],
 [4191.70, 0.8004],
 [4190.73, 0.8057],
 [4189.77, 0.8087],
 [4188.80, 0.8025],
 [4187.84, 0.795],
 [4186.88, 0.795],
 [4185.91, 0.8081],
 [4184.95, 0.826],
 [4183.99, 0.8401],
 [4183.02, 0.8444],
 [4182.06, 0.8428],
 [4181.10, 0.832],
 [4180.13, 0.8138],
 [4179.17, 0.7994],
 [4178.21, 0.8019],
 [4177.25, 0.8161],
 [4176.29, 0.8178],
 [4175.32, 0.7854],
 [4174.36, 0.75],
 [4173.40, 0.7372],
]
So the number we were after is 1.2 angstroms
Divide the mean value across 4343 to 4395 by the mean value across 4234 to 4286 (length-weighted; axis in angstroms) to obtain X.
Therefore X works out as 0.95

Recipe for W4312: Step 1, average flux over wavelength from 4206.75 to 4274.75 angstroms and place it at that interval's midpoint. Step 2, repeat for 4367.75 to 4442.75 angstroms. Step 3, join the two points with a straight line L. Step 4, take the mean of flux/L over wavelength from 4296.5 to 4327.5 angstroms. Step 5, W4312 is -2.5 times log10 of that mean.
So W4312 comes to 0.089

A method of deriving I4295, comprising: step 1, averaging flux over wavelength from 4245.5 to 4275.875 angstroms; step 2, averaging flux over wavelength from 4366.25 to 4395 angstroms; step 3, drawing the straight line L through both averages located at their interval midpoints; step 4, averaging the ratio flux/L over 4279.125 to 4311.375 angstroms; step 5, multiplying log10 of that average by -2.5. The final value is 0.070 mag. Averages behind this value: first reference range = 0.792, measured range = 0.736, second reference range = 0.765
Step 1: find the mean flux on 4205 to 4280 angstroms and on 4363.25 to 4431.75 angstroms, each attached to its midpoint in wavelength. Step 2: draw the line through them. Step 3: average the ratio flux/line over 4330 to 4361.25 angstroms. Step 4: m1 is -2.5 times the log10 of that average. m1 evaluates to 0.07 mag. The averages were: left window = 0.799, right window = 0.774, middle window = 0.737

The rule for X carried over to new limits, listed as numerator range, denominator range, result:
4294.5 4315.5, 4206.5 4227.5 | 0.88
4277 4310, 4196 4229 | 0.91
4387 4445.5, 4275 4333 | 1.05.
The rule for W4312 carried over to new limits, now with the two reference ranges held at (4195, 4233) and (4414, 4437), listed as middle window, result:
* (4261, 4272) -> 0.02 mag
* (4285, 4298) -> 0.07 mag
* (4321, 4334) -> 0.17 mag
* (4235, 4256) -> 0.03 mag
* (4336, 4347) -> 0.01 mag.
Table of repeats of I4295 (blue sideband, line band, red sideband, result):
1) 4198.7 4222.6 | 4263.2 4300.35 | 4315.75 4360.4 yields -0.01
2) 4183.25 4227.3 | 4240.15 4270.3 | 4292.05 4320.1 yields -0.03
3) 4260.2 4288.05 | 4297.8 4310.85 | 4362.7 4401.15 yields 0.13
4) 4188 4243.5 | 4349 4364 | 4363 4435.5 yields 0.05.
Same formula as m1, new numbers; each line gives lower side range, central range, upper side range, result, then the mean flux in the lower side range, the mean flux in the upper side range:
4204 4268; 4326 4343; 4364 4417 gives 0.036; 0.8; 0.765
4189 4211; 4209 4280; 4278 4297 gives 0.002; 0.825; 0.771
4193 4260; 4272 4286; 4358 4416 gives 0.008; 0.806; 0.766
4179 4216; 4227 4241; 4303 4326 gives 0.013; 0.819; 0.733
